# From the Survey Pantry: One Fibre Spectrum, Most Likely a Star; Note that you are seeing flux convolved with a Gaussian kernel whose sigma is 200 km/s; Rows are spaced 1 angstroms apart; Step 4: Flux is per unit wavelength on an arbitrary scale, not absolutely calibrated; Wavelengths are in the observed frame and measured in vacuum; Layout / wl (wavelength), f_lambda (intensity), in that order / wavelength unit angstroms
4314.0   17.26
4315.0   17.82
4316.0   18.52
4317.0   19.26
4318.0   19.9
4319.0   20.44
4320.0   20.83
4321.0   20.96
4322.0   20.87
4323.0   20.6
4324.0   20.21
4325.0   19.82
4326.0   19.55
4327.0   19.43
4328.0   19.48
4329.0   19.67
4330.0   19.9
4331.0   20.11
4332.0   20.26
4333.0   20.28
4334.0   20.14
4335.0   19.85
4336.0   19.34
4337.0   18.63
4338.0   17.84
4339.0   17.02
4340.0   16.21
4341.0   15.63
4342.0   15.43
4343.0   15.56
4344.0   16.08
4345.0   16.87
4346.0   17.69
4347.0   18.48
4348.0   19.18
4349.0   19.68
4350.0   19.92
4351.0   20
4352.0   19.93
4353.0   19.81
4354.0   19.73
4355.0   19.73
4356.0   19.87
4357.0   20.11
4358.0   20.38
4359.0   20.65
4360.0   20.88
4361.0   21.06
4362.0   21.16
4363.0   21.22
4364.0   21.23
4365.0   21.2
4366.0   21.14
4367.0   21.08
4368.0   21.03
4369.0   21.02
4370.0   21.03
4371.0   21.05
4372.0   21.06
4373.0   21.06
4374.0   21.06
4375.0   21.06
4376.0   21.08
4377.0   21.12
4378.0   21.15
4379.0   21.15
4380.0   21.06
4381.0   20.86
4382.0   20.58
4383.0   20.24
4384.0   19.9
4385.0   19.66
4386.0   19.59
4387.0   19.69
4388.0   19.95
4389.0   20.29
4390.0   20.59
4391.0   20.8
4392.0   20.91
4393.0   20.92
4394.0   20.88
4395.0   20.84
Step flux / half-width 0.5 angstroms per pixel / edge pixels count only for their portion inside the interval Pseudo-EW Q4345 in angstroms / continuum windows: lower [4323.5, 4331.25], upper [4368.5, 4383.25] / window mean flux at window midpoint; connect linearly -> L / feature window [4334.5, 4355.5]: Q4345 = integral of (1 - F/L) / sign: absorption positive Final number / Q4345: 2.07 angstroms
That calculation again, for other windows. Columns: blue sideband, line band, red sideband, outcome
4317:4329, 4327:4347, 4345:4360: 1.6 angstroms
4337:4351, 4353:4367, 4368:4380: -0.9 angstroms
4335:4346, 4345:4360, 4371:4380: -1.0 angstroms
